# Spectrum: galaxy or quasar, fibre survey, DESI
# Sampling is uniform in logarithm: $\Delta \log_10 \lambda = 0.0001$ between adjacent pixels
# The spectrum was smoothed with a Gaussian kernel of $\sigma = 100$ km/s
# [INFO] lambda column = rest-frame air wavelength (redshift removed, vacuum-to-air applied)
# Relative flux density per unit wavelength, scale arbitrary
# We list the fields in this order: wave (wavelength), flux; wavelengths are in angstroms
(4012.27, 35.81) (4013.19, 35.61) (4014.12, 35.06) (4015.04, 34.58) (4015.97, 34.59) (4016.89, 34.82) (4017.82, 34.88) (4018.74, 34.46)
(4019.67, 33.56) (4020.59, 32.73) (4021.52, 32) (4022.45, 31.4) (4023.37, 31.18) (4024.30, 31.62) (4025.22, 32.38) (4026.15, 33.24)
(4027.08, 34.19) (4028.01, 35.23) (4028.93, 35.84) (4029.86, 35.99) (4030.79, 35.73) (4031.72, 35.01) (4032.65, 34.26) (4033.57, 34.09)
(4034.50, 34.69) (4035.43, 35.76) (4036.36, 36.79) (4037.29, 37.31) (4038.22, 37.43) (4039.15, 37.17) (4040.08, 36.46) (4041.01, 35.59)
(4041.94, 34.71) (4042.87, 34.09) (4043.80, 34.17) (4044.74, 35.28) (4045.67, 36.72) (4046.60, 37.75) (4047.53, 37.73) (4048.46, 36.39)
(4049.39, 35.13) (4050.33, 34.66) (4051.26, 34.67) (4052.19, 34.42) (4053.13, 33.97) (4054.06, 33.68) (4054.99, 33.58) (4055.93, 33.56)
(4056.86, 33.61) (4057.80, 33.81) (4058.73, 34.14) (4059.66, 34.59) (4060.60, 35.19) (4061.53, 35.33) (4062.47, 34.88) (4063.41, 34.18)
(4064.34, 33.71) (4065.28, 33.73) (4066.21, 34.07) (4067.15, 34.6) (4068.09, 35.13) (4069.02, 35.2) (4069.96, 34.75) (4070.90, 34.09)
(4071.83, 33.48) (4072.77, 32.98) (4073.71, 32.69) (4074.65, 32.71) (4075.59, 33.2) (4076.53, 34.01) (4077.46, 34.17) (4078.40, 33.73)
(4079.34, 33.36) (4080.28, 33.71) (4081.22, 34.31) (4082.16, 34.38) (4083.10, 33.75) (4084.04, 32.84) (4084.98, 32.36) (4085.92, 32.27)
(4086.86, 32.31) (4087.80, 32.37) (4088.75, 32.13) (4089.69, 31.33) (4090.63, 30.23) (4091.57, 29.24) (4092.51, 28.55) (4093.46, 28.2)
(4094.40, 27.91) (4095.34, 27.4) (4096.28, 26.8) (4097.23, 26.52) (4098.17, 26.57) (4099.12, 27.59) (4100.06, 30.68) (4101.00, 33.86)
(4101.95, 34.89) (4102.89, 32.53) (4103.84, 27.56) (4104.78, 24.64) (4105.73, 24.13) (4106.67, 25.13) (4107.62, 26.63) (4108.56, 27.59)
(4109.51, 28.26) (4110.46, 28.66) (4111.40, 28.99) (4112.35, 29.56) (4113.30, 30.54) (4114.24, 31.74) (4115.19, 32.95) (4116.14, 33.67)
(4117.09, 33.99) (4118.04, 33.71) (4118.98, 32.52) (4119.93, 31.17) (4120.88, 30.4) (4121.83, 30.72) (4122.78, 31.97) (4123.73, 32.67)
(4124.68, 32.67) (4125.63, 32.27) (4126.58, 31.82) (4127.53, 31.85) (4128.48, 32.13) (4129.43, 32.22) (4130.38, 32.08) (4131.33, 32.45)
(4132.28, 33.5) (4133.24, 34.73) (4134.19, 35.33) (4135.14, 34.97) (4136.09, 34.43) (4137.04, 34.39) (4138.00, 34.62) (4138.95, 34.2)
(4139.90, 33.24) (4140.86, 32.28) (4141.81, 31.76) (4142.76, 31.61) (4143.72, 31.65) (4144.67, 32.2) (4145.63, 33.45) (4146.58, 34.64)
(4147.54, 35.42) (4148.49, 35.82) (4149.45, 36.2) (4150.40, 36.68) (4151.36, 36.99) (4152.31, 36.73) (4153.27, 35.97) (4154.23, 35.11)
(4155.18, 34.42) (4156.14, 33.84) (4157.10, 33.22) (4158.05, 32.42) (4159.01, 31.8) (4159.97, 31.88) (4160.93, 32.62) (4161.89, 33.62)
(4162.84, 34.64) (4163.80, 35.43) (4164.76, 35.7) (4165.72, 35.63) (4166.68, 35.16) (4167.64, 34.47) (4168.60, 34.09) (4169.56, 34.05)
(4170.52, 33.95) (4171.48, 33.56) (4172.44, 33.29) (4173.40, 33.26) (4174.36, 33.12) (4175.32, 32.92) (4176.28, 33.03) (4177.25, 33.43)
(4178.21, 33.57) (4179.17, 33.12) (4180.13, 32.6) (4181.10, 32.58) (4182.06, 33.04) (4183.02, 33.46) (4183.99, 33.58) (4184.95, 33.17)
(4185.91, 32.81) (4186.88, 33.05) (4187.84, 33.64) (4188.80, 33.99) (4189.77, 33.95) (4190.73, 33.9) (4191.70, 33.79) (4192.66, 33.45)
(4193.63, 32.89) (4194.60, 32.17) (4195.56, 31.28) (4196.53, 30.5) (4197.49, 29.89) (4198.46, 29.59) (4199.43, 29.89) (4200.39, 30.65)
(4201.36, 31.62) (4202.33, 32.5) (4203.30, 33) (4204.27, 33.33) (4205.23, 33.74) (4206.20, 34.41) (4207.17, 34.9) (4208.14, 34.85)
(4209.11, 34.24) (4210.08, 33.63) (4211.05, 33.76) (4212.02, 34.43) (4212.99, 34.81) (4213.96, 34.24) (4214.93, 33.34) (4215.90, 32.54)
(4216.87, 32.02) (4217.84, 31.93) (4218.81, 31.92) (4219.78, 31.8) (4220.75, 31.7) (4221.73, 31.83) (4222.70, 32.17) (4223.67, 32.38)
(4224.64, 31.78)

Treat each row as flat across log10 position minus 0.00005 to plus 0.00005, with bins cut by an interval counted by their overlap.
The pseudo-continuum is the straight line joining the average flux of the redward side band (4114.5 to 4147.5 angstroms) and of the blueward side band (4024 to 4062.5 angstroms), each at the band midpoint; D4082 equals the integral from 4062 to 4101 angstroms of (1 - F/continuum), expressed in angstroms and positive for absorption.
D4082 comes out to 2.3 angstroms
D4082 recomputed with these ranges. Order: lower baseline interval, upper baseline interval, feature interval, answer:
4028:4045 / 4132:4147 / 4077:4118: 4.7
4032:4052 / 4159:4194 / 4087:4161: 5.7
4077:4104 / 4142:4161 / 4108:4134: 0.8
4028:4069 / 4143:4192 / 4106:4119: 1.6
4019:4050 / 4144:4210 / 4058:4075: 0.2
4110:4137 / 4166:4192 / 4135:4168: -1.3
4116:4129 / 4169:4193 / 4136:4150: -0.5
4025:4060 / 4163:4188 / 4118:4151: 0.9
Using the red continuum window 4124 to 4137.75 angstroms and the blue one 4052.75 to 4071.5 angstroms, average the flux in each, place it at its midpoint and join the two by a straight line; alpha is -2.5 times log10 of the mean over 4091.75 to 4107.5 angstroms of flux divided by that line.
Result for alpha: 0.19 mag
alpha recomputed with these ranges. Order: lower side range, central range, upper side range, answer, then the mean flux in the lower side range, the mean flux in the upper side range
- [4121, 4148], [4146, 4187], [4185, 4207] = -0.04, 33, 32.5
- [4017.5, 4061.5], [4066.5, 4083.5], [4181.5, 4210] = 0.01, 34.7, 32.8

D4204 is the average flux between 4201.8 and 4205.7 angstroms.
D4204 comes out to 33.1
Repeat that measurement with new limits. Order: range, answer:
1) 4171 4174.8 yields 33.3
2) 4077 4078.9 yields 33.9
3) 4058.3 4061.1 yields 34.7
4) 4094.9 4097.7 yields 26.9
